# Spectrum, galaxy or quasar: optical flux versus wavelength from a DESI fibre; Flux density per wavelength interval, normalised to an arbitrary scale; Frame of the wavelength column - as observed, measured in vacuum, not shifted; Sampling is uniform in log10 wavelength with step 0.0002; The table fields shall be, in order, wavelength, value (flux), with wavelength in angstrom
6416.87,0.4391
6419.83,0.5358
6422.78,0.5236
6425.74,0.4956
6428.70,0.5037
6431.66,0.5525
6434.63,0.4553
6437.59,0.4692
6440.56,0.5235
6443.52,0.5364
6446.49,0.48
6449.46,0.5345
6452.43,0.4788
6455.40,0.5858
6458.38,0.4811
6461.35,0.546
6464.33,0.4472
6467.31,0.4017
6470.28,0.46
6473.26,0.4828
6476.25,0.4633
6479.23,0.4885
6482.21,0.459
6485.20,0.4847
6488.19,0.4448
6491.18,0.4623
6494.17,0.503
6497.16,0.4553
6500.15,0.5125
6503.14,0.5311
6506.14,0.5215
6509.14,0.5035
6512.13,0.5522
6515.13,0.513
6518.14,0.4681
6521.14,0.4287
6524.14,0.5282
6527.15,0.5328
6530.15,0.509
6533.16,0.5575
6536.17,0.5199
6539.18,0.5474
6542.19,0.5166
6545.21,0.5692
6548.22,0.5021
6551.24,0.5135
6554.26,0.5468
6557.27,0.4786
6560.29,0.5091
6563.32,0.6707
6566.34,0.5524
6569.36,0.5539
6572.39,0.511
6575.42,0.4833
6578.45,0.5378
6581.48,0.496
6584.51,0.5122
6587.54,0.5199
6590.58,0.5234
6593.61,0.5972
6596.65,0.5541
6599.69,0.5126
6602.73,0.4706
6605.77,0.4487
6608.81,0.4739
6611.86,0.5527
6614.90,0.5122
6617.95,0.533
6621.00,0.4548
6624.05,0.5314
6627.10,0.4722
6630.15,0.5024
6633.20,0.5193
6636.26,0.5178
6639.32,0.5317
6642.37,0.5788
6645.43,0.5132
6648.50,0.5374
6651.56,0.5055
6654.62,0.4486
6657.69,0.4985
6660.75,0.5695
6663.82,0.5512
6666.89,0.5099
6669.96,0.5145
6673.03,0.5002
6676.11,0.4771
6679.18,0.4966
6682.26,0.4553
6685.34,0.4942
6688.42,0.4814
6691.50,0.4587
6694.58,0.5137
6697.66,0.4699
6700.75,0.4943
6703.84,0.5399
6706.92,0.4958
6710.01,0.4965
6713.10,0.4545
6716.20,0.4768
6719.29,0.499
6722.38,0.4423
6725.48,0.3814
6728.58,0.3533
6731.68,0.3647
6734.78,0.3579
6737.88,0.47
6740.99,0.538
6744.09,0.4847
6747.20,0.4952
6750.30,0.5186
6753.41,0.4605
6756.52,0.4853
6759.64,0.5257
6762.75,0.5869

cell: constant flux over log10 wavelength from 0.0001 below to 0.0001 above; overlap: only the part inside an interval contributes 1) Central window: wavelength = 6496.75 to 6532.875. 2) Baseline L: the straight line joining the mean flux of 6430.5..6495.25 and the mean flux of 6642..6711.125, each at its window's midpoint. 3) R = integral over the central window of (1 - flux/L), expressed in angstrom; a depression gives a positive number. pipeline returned -1.2 angstrom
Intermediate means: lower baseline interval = 0.488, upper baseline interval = 0.503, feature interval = 0.508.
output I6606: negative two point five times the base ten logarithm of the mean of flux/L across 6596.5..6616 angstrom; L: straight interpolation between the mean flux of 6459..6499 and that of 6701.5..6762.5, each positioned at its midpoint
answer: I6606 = -0.07 mag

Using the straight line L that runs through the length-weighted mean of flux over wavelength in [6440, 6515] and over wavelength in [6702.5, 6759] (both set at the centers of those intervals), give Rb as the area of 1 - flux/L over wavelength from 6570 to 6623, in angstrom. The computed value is -3.7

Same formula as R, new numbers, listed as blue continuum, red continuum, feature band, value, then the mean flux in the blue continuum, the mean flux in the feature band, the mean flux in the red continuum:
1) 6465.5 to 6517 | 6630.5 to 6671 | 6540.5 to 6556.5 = -0.9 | 0.484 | 0.528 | 0.522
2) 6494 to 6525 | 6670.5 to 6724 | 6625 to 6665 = -2.4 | 0.501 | 0.519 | 0.485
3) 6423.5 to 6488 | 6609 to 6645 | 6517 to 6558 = -1.1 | 0.491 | 0.517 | 0.517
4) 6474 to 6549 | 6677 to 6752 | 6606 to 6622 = -0.6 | 0.503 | 0.502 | 0.468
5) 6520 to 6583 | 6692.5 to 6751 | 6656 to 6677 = -1.4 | 0.527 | 0.518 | 0.465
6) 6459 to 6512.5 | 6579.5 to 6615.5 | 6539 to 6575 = -2.4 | 0.483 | 0.537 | 0.515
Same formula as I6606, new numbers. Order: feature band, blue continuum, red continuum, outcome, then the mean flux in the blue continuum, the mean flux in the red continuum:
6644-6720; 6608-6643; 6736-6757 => 0.012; 0.514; 0.492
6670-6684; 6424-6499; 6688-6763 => -0.025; 0.488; 0.472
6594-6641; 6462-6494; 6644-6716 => -0.045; 0.463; 0.498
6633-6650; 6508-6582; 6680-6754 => -0.088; 0.525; 0.467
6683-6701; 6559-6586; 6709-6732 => -0.066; 0.536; 0.436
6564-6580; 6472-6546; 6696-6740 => -0.103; 0.502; 0.451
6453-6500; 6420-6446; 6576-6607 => 0.070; 0.508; 0.517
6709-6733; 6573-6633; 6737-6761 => 0.157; 0.51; 0.498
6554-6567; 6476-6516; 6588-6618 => -0.091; 0.493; 0.517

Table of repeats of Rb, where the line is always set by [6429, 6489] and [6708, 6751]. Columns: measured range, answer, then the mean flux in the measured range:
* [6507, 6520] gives -0.7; 0.507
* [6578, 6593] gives -1.6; 0.521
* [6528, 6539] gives -1.2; 0.531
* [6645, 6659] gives -1.1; 0.499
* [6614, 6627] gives -1.0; 0.504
